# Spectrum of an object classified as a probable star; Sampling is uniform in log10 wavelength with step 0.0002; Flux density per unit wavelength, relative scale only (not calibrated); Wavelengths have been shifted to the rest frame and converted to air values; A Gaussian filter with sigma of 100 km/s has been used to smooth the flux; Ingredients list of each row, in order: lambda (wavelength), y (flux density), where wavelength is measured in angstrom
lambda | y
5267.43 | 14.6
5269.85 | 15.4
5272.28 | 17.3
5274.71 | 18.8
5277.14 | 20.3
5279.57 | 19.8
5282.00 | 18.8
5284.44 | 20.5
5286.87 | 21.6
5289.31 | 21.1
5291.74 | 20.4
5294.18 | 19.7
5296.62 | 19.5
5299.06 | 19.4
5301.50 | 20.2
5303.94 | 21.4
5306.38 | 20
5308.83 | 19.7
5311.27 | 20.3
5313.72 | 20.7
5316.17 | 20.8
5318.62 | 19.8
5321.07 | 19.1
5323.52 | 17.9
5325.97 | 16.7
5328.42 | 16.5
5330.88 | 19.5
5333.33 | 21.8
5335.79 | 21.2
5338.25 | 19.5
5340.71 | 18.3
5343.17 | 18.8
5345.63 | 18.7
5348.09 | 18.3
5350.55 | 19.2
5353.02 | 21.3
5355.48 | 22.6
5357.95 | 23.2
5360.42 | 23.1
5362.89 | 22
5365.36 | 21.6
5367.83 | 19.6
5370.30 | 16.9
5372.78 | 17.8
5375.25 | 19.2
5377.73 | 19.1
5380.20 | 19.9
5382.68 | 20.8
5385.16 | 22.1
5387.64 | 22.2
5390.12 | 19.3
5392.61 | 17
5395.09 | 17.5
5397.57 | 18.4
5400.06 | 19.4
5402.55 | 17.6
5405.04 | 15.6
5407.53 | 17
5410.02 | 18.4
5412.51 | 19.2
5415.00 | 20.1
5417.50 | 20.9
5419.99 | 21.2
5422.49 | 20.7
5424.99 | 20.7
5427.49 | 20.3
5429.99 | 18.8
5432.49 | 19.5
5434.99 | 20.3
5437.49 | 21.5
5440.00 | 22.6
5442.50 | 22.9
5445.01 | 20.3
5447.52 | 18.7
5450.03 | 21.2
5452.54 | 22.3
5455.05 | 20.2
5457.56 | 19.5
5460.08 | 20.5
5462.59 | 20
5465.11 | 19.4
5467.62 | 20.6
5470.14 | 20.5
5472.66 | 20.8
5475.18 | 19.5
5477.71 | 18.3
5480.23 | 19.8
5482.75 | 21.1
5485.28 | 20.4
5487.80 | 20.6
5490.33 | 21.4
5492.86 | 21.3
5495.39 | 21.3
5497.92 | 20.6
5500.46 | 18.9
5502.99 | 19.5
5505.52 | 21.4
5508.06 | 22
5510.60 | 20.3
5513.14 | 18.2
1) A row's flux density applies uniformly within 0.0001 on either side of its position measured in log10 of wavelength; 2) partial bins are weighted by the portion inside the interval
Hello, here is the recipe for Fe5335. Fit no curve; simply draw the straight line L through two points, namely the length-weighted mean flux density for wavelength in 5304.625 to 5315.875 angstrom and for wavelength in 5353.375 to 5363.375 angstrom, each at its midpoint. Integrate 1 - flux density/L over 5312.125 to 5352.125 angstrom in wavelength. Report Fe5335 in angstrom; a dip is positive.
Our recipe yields 4.00 angstrom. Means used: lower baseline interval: 20.3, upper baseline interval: 22.7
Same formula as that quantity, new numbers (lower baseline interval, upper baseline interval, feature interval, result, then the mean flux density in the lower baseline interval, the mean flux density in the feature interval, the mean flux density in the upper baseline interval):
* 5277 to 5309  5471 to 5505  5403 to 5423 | 1.2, 20.2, 19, 20.3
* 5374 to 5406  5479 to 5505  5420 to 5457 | -1.7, 19.1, 20.7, 20.5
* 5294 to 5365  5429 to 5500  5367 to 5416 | 3.3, 20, 18.8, 20.5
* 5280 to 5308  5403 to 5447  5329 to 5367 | -0.8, 20.2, 20.5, 19.9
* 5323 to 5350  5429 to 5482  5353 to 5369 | -2.3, 18.9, 22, 20.4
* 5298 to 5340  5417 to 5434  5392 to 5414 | 2.5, 19.7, 17.8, 20.3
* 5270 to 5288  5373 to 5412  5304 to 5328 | -0.3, 19.3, 19.4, 18.9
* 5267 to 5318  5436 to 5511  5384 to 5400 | 0.6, 19.6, 19.4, 20.6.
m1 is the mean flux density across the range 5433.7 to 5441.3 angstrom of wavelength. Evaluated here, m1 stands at 21.5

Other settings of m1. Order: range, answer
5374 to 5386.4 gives 20.2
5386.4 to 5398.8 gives 18.9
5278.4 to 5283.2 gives 19.3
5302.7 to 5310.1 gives 20.4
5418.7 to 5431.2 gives 20.3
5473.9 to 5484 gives 19.7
